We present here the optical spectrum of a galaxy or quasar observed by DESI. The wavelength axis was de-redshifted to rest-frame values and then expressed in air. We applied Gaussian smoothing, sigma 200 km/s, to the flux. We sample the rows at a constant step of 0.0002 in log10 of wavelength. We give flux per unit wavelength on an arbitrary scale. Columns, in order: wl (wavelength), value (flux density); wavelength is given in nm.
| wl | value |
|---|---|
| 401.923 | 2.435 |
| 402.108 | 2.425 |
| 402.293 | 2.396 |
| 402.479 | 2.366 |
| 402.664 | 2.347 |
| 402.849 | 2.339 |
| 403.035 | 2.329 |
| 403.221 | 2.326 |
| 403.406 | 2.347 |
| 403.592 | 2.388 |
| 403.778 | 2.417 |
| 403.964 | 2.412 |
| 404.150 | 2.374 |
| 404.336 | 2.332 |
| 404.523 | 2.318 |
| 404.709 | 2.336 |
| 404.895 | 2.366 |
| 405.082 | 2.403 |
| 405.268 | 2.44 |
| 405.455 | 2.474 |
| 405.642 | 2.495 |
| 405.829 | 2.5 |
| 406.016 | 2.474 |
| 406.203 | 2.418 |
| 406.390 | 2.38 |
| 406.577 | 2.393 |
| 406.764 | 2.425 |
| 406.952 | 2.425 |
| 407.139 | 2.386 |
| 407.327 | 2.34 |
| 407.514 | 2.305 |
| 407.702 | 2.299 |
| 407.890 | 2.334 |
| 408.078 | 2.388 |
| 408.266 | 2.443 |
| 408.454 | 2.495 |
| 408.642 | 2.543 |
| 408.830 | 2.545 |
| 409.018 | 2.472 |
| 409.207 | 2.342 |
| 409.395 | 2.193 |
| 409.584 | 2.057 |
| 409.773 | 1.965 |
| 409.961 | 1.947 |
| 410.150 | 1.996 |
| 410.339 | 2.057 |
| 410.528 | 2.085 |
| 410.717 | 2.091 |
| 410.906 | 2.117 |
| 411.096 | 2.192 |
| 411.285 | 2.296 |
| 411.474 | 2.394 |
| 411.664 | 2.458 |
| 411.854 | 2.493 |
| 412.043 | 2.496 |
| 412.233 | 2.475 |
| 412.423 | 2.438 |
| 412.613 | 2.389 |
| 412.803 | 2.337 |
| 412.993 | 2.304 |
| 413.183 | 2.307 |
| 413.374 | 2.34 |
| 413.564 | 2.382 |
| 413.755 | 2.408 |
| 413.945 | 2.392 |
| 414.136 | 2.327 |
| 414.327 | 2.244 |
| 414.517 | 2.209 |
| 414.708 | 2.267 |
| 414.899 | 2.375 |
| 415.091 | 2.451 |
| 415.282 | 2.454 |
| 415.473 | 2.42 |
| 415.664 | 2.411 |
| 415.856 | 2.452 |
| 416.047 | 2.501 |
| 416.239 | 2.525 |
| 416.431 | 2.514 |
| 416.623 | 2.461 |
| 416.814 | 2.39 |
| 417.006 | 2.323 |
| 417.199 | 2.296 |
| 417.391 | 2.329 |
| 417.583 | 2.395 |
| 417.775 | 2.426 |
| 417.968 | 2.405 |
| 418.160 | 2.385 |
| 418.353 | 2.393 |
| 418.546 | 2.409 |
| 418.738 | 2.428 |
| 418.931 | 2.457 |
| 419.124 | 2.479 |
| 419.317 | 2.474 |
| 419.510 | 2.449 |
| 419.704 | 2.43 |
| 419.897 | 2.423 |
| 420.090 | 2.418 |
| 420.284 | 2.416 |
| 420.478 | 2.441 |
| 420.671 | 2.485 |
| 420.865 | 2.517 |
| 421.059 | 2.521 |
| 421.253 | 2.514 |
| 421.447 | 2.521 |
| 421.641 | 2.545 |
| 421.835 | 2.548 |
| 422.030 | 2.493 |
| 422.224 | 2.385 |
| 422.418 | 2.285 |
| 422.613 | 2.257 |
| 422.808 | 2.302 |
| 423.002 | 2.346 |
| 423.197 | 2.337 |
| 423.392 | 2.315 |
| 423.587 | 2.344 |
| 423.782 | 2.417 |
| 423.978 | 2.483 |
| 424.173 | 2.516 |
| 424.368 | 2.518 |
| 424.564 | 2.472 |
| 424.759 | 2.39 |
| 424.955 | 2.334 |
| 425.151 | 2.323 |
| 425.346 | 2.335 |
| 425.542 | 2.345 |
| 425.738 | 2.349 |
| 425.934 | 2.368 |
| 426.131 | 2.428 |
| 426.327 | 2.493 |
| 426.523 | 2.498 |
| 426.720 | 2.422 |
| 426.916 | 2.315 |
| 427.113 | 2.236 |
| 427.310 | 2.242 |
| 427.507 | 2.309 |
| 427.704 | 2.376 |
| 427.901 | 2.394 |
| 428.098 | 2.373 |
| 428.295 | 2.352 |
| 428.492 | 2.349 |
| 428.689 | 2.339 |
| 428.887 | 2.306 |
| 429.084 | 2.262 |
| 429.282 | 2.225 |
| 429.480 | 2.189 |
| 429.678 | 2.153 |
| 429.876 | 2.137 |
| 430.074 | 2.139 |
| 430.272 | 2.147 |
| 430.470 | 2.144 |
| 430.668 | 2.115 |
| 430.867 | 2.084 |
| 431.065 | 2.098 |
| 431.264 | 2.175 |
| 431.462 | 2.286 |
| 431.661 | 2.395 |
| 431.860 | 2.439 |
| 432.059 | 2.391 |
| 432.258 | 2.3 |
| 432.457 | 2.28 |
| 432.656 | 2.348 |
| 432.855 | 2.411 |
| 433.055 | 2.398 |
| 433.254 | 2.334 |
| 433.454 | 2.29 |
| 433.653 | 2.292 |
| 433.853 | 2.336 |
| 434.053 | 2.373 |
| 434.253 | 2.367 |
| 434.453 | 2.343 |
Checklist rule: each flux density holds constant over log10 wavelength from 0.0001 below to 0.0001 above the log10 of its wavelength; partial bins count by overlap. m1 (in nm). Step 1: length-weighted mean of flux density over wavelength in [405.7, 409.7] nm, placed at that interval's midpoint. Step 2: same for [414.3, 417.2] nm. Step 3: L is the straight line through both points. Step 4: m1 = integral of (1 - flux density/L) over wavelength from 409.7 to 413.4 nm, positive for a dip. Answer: 0.21 nm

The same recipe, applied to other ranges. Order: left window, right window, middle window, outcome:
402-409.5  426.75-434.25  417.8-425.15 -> -0.33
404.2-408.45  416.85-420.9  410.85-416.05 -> 0.08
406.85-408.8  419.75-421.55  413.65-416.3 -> 0.06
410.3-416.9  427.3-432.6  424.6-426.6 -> -0.09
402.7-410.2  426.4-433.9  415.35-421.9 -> -0.35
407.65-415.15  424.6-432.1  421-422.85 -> -0.11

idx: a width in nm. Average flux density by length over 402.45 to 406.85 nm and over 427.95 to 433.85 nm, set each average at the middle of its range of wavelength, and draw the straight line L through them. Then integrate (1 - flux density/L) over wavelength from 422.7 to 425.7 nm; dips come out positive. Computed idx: -0.108 nm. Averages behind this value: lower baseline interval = 2.39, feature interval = 2.38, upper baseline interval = 2.27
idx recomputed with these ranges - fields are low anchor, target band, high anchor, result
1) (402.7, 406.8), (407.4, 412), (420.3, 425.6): 0.24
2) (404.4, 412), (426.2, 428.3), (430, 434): -0.08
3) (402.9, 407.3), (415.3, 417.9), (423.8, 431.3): -0.07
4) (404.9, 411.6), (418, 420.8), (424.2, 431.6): -0.15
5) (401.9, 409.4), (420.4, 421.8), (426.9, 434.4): -0.11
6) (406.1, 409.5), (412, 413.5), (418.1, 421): 0.02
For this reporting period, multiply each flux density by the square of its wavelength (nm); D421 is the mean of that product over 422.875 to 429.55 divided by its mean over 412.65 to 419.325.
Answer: 1.0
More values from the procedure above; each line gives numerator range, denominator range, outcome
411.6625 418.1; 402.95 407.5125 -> 1.05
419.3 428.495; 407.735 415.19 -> 1.10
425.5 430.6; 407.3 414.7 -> 1.08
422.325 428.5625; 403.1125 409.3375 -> 1.08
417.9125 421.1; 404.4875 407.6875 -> 1.08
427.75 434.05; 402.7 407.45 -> 1.08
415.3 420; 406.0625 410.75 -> 1.10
